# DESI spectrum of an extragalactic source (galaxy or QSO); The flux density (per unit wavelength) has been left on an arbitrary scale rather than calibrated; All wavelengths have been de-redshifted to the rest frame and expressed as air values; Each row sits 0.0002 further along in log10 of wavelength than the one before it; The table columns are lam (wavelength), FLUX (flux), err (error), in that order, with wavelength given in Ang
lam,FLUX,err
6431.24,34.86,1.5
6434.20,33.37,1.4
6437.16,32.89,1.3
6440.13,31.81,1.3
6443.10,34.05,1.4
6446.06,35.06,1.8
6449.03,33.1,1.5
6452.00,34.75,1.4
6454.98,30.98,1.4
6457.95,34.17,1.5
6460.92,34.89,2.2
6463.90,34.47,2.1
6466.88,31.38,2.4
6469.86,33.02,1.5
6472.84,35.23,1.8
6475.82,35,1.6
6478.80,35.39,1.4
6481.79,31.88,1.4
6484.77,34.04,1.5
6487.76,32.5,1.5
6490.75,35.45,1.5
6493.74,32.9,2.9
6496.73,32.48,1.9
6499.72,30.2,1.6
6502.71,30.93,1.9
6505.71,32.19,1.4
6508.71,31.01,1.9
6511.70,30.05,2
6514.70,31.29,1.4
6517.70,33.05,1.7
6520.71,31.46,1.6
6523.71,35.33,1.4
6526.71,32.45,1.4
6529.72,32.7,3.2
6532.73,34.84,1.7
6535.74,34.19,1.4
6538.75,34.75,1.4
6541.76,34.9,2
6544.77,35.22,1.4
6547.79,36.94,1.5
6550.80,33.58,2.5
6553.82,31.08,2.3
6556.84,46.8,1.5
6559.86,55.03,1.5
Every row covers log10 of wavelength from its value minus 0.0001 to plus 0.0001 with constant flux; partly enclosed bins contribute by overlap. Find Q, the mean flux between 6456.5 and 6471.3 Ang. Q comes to 33.6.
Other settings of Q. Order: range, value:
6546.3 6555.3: 33.9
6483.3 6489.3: 33.3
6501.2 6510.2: 31.4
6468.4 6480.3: 34.7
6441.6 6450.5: 34.1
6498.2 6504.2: 30.6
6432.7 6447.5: 33.4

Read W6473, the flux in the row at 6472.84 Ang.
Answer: 35.23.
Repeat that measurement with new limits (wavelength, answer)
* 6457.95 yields 34.17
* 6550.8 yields 33.58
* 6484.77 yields 34.04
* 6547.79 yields 36.94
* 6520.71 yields 31.46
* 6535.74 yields 34.19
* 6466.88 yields 31.38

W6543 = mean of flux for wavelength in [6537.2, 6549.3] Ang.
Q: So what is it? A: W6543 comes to 35.5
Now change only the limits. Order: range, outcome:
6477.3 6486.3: 33.8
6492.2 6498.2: 32.7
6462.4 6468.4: 32.9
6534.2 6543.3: 34.6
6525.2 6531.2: 32.6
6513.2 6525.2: 32.8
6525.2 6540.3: 33.8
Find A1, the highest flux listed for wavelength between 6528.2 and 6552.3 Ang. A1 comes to 36.94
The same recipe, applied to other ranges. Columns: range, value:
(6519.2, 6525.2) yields 35.33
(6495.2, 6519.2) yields 33.05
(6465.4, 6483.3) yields 35.39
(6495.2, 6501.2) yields 32.48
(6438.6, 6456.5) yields 35.06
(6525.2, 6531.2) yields 32.7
